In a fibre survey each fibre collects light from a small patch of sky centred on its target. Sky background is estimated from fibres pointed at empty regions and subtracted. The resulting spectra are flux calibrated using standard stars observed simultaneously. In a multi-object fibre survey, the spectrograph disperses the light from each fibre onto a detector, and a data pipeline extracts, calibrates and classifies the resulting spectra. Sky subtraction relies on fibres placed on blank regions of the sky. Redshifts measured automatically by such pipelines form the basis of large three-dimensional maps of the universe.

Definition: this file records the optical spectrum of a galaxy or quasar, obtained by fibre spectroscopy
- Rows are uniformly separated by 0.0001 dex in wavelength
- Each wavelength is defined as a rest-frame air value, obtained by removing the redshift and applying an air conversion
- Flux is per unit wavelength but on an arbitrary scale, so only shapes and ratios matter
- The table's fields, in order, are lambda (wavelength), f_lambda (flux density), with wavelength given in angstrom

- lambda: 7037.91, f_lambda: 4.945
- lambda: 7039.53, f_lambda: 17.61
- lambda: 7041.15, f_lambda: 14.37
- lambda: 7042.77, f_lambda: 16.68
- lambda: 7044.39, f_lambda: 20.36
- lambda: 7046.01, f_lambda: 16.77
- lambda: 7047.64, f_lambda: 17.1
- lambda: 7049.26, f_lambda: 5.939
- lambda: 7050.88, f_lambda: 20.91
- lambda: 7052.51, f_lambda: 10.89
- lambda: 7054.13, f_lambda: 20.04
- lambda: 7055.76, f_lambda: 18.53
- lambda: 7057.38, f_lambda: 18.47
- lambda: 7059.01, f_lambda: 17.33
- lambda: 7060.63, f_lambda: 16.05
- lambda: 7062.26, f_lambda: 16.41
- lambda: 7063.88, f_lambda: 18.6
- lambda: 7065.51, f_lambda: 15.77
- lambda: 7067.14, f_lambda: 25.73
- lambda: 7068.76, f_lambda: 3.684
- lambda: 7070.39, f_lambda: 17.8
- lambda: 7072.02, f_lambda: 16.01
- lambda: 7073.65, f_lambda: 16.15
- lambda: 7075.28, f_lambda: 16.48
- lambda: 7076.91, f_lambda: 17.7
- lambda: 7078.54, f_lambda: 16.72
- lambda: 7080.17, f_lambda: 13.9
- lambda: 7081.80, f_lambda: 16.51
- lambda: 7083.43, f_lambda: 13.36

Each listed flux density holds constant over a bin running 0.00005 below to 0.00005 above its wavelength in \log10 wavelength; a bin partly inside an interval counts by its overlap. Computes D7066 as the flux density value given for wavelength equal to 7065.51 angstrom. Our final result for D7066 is 15.77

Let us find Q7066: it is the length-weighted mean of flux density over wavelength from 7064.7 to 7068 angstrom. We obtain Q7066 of 20.5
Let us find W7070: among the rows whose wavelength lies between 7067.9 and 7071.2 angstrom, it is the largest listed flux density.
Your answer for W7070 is 17.8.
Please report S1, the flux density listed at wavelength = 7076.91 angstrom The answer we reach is 17.7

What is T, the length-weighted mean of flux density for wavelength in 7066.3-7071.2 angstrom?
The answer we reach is 15.7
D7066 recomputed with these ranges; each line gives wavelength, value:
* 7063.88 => 18.6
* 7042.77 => 16.68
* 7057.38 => 18.47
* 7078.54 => 16.72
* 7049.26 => 5.939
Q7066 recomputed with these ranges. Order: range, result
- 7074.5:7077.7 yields 17.1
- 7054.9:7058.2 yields 18.5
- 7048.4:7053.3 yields 12.6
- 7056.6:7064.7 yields 17.4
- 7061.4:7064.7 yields 17.5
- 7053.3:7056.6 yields 19.2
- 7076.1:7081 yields 16.1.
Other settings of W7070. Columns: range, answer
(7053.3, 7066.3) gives 20.04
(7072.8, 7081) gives 17.7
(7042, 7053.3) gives 20.91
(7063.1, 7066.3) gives 18.6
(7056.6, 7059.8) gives 18.47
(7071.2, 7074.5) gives 16.15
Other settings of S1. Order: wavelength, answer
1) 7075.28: 16.48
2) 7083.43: 13.36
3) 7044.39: 20.36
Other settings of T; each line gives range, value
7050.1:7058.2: 17.7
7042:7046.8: 18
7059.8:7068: 18.4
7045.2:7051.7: 15.2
